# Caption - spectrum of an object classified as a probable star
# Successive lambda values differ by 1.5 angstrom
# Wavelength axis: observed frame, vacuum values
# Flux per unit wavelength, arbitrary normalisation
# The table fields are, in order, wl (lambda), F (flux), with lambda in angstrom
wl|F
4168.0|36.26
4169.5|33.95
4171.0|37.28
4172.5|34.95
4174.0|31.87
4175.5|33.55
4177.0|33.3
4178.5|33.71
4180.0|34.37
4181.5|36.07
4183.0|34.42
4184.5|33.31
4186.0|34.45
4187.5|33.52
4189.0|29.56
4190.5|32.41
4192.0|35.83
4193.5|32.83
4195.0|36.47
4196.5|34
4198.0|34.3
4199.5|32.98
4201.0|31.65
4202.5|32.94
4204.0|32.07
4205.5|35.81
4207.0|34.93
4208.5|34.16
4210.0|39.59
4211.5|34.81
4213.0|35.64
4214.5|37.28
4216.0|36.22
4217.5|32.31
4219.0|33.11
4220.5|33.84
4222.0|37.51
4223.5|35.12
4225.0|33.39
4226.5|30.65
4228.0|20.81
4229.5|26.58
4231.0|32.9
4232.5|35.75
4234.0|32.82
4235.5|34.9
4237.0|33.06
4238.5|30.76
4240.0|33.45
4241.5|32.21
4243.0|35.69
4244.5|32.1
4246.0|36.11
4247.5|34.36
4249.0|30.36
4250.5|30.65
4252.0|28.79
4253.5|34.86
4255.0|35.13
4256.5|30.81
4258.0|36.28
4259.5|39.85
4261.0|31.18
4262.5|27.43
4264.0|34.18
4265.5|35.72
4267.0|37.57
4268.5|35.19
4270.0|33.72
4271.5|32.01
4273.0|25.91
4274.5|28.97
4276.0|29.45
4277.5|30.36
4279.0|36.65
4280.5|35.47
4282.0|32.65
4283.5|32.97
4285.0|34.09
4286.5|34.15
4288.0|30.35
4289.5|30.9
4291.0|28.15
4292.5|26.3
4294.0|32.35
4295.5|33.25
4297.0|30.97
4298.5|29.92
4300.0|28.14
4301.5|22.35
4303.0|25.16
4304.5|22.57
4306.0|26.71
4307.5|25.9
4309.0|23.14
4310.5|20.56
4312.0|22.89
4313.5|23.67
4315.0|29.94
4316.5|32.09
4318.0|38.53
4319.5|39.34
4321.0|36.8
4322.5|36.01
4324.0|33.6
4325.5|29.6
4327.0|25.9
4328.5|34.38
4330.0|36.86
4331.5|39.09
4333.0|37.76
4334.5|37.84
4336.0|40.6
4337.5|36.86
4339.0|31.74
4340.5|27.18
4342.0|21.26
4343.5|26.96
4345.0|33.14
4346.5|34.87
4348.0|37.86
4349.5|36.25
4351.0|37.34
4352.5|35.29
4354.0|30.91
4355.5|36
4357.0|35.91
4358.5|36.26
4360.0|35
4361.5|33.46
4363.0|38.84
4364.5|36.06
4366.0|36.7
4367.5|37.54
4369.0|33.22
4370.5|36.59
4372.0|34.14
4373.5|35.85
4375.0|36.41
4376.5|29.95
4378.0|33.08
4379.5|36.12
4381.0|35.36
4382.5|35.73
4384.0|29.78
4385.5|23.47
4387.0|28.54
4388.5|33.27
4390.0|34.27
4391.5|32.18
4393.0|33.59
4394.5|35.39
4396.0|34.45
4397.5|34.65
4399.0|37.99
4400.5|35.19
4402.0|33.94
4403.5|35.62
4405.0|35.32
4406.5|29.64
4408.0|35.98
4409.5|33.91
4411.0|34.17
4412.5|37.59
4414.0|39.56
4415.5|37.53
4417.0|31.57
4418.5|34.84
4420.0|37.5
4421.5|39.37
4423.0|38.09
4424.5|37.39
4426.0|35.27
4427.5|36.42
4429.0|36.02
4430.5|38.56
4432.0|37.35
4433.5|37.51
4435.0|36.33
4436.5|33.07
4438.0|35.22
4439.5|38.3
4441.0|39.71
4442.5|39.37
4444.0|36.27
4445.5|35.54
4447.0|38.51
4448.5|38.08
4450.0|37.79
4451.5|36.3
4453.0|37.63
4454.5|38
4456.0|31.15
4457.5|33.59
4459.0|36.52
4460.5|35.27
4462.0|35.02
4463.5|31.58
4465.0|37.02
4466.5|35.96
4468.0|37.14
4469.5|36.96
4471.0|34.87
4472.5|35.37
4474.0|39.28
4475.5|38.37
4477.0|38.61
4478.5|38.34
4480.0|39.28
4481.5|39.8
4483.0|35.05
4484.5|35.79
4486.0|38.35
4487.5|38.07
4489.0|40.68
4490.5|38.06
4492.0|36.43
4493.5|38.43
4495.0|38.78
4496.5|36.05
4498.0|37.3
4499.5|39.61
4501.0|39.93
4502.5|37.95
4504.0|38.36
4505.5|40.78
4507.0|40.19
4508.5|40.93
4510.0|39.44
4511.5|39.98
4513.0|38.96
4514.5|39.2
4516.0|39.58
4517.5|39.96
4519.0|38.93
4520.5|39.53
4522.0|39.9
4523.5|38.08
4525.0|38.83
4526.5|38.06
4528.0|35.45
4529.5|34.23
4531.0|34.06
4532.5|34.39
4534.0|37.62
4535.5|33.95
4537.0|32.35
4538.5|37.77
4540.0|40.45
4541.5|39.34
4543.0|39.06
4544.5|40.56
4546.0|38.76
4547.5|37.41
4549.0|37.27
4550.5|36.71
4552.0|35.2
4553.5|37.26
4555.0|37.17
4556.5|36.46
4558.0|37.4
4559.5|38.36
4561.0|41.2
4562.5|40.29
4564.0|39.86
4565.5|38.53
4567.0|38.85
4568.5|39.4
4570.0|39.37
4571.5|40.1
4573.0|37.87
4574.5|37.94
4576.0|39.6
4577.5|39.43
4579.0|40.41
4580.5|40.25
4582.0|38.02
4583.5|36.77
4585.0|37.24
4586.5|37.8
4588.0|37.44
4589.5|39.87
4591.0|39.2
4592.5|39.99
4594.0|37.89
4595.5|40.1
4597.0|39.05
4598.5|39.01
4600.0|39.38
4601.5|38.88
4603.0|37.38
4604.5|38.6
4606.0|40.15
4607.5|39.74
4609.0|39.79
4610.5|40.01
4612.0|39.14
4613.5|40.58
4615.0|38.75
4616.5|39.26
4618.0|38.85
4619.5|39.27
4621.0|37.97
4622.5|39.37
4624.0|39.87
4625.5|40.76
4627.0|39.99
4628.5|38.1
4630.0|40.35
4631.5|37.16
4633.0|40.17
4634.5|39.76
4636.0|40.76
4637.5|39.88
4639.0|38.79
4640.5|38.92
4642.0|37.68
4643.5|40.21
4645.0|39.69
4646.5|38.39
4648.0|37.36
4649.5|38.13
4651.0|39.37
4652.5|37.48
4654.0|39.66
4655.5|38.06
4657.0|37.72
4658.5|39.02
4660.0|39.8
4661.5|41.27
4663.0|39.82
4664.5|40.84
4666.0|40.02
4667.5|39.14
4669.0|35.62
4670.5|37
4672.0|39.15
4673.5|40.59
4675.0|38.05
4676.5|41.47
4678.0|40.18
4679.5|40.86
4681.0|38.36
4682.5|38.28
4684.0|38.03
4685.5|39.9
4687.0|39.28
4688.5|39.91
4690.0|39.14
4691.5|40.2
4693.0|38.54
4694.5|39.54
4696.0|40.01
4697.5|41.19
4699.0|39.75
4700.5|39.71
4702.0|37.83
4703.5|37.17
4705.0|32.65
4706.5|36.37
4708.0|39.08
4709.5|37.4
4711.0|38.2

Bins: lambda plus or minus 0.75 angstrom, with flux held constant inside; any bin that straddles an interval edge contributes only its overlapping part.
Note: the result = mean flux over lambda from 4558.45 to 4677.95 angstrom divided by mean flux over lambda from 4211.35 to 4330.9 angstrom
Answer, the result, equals 1.2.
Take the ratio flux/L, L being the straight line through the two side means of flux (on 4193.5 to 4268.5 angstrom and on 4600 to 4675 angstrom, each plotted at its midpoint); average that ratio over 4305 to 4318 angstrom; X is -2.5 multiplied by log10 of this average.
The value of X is 0.30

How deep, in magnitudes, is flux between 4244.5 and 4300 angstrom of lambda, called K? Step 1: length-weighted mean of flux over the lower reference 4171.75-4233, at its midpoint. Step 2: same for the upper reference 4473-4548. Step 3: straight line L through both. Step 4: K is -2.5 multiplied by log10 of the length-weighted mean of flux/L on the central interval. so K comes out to 0.07 mag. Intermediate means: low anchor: 33.6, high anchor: 38.2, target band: 32.4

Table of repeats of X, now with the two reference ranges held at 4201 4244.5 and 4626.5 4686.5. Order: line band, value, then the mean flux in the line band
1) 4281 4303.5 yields 0.14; 30.2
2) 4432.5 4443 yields -0.02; 37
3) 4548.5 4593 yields -0.01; 38.5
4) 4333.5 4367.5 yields 0.02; 34.5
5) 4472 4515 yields -0.04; 38.5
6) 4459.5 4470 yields 0.03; 35.6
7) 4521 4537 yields 0.03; 36.3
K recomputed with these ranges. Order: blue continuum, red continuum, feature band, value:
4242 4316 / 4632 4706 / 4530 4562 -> -0.02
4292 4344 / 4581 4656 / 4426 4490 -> -0.07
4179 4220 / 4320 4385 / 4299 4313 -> 0.38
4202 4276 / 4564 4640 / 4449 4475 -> 0.03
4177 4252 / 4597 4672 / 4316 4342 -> 0.01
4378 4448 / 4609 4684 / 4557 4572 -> -0.04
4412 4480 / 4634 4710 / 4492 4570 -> -0.02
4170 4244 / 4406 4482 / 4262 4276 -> 0.07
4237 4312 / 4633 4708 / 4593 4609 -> -0.04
